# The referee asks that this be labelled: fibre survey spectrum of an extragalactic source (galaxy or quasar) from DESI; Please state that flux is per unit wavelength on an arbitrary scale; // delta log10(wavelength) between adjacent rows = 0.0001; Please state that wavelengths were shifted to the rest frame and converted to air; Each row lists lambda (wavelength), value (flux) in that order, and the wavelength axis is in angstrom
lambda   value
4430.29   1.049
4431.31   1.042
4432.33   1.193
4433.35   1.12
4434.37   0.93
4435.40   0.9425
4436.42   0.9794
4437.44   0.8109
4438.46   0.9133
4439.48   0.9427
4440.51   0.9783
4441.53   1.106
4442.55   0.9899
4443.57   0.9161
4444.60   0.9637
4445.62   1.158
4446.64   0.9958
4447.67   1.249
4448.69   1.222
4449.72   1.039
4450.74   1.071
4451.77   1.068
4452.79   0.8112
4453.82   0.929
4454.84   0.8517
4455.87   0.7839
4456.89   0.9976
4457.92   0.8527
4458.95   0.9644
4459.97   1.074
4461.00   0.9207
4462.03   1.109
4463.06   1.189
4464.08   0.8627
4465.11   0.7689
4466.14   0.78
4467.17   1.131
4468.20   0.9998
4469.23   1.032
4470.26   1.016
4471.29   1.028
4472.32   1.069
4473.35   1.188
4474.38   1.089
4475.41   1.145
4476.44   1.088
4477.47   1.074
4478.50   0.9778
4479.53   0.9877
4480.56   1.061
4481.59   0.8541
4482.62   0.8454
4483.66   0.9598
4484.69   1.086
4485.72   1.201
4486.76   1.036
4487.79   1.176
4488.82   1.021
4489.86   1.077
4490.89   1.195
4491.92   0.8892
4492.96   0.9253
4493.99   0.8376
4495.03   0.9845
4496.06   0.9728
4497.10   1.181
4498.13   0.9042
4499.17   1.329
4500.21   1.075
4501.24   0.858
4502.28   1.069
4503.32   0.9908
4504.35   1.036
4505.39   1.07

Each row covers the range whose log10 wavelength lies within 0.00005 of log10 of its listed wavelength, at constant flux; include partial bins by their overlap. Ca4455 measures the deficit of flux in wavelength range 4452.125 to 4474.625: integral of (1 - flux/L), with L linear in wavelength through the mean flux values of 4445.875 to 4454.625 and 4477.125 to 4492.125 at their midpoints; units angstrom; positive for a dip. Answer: 1.42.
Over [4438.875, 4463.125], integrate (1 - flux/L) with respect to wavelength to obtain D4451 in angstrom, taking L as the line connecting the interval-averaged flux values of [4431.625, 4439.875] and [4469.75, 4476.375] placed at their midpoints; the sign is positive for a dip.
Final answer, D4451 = 0.5 angstrom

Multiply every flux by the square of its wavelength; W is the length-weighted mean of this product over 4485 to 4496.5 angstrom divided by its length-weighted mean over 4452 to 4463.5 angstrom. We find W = 1.10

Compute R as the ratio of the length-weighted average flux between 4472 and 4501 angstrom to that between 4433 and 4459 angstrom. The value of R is 1.06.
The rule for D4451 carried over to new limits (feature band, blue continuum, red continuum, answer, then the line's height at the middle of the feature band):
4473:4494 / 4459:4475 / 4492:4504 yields -0.5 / 1.01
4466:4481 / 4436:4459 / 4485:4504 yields -0.5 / 1.01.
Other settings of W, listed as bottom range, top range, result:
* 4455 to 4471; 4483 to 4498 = 1.09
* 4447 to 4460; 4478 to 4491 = 1.06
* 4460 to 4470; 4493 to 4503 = 1.05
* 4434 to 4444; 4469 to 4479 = 1.14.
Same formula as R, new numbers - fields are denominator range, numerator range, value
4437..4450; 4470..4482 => 1.03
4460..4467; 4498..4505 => 1.09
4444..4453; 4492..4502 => 0.94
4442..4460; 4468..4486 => 1.04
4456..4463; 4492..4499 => 0.99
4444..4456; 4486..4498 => 1.01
